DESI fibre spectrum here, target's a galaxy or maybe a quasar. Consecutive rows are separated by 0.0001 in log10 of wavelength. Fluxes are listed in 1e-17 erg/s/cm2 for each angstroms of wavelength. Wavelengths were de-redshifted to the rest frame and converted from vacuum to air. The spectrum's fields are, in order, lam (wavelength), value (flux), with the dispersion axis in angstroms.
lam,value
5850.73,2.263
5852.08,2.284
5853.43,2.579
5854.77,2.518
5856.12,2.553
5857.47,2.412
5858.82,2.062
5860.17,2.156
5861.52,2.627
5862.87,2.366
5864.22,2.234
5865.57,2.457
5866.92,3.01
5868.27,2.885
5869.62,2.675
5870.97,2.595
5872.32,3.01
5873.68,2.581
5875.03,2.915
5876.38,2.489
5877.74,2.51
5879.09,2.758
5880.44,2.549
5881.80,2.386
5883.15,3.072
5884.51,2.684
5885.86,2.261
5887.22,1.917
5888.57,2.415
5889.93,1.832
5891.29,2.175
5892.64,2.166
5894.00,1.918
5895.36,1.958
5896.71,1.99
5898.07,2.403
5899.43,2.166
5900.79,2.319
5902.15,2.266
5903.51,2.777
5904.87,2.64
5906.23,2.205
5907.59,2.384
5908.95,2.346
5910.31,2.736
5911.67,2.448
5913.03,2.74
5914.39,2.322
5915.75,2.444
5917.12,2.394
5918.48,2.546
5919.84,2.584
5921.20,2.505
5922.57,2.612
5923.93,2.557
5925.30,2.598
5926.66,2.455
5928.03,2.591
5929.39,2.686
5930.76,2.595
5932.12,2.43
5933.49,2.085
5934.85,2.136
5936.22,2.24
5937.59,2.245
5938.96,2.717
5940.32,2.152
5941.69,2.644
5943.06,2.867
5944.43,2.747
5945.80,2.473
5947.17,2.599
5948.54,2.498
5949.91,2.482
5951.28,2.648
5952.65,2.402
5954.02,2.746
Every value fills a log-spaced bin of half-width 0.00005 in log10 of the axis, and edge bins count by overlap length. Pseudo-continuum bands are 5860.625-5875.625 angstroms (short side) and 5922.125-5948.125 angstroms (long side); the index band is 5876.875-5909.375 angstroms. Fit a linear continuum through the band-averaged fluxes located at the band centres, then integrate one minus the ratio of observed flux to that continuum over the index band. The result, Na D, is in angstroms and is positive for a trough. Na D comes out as 3.3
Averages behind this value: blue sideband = 2.66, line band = 2.34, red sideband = 2.49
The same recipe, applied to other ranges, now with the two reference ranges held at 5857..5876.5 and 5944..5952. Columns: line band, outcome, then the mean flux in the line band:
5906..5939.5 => 1.3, 2.47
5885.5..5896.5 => 2.1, 2.07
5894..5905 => 1.3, 2.27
